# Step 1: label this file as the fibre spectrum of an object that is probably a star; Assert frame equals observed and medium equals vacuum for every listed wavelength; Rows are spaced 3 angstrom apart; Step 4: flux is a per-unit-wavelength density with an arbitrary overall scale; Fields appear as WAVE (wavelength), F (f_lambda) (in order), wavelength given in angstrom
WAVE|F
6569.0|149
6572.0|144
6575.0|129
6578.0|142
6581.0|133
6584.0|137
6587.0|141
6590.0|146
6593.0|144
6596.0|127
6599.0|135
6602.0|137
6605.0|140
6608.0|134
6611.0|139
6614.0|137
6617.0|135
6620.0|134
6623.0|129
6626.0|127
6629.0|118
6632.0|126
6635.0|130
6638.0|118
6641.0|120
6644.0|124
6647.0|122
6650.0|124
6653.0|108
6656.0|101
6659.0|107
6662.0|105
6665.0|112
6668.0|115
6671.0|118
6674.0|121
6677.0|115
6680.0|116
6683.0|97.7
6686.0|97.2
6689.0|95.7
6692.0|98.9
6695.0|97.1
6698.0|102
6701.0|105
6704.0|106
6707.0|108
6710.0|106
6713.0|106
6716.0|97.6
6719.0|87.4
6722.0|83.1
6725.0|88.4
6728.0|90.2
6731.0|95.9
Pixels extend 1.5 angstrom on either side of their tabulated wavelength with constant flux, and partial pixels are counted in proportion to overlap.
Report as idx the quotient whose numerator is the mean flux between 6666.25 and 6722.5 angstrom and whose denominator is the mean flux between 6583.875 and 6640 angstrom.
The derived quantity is 0.8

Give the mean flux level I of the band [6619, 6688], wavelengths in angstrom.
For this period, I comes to 116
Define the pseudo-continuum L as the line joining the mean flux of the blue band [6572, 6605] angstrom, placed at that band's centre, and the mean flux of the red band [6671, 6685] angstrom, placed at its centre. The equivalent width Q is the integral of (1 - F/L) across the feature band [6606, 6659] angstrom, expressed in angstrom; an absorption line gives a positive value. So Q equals 0.3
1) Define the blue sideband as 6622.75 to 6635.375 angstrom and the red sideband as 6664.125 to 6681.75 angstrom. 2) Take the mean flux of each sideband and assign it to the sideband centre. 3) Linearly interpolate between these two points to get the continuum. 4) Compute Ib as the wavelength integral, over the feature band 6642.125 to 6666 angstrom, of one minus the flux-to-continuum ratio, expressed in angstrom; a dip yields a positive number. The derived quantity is 1.41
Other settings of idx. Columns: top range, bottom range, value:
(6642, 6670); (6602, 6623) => 0.83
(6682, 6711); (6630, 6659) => 0.85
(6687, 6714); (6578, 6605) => 0.74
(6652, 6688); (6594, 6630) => 0.82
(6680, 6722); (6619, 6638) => 0.79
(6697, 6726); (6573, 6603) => 0.72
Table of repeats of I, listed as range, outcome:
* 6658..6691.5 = 109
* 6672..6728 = 101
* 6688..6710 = 102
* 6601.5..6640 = 131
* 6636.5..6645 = 120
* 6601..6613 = 138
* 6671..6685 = 112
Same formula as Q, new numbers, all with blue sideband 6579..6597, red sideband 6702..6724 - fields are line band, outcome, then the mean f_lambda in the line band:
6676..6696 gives 1.0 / 102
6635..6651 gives -0.2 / 122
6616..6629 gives -0.2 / 130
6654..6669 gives 1.0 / 108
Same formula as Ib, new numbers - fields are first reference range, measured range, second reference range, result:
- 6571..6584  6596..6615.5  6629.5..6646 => -0.9 angstrom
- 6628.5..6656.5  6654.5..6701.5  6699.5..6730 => 1.0 angstrom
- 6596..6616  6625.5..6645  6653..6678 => 0.1 angstrom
